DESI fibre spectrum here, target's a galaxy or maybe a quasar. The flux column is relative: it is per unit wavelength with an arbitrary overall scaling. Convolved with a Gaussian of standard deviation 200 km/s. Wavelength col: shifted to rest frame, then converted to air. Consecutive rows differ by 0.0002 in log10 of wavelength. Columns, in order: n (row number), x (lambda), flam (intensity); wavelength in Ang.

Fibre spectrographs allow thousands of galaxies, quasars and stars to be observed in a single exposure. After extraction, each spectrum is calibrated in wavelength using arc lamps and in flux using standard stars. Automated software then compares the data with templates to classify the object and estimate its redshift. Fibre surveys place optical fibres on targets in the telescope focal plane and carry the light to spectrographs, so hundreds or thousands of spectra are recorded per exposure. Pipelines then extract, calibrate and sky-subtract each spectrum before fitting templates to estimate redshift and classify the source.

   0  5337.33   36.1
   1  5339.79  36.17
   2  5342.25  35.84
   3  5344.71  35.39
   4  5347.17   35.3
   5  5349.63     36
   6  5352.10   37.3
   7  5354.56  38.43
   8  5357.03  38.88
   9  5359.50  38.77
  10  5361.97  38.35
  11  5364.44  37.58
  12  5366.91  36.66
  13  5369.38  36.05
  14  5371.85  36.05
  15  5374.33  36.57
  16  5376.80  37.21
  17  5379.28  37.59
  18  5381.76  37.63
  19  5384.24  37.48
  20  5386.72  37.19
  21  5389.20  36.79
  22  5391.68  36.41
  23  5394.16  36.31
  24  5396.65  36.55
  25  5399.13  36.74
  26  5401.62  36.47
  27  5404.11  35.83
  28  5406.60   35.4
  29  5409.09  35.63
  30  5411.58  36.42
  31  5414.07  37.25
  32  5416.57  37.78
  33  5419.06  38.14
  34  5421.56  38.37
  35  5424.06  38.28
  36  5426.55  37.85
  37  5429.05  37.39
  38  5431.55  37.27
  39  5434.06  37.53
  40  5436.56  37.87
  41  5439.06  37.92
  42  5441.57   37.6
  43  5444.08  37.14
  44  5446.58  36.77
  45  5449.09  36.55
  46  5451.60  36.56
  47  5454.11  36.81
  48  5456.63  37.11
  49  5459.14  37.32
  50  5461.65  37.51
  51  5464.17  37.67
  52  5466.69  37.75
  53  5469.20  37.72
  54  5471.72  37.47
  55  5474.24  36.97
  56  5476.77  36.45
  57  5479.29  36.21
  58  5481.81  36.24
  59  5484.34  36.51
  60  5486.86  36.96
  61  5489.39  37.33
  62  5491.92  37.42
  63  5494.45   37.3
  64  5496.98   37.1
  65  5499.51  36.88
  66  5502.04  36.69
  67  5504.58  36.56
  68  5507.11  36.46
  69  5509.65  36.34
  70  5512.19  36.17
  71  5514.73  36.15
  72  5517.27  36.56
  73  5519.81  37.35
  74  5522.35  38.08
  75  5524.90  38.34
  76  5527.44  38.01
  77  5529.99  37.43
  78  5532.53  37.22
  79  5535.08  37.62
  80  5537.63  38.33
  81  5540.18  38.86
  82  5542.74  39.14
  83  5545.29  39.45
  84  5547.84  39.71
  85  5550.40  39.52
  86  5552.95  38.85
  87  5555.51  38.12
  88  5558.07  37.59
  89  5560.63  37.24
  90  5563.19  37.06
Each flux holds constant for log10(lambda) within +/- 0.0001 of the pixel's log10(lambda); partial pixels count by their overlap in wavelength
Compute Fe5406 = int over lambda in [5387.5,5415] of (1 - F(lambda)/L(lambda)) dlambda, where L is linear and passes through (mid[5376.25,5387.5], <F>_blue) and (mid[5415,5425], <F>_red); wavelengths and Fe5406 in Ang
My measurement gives 1.0 Ang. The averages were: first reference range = 37.4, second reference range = 38.1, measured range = 36.4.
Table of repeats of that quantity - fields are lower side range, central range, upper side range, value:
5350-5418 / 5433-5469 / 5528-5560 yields 0.29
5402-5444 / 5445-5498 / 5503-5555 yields 0.67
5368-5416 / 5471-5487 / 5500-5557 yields 0.30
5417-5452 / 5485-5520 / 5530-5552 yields 1.36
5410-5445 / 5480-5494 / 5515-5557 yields 0.39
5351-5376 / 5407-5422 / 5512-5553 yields 0.22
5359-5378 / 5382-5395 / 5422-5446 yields 0.12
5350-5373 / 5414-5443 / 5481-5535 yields -0.39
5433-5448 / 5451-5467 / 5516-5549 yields 0.16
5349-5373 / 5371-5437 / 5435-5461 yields 0.50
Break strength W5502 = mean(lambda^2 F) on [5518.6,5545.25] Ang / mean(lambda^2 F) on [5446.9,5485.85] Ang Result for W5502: 1.06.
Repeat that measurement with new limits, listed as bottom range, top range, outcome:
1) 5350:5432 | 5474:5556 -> 1.06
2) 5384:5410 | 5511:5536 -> 1.07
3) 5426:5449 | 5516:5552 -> 1.06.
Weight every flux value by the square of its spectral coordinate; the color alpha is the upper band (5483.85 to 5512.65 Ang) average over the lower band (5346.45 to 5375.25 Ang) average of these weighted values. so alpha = 1.0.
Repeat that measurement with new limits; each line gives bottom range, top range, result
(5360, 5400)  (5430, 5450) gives 1.03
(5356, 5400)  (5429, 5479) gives 1.03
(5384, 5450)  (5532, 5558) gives 1.09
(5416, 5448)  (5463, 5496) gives 1.00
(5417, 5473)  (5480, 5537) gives 1.01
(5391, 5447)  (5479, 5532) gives 1.03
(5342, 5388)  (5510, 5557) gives 1.09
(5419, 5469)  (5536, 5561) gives 1.07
